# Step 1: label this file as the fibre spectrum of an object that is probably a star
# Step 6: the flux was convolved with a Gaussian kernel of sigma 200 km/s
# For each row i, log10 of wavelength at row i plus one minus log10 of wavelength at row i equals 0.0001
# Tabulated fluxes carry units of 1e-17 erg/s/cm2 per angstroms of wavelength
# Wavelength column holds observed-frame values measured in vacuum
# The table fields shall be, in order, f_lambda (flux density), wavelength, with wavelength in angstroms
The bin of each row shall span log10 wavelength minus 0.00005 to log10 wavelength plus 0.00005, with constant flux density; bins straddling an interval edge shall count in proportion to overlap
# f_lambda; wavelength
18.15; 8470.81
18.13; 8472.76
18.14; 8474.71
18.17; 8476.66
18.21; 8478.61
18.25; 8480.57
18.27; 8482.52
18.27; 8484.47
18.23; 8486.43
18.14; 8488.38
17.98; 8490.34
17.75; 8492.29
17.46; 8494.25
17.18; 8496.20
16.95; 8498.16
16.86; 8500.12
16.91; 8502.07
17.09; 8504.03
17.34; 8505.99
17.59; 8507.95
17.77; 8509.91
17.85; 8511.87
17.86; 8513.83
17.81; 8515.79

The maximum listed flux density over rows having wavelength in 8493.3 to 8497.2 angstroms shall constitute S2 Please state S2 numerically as 17.46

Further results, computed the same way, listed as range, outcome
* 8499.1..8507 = 17.34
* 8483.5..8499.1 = 18.27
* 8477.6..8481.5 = 18.25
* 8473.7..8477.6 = 18.17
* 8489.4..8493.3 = 17.98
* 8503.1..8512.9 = 17.85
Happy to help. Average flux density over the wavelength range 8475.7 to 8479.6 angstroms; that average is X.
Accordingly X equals 18.2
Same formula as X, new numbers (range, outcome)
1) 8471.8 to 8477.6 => 18.2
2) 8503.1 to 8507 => 17.2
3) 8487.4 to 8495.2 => 17.8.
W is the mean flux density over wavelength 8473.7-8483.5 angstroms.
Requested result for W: 18.2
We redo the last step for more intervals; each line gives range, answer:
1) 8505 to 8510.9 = 17.6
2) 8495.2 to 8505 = 17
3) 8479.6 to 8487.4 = 18.3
